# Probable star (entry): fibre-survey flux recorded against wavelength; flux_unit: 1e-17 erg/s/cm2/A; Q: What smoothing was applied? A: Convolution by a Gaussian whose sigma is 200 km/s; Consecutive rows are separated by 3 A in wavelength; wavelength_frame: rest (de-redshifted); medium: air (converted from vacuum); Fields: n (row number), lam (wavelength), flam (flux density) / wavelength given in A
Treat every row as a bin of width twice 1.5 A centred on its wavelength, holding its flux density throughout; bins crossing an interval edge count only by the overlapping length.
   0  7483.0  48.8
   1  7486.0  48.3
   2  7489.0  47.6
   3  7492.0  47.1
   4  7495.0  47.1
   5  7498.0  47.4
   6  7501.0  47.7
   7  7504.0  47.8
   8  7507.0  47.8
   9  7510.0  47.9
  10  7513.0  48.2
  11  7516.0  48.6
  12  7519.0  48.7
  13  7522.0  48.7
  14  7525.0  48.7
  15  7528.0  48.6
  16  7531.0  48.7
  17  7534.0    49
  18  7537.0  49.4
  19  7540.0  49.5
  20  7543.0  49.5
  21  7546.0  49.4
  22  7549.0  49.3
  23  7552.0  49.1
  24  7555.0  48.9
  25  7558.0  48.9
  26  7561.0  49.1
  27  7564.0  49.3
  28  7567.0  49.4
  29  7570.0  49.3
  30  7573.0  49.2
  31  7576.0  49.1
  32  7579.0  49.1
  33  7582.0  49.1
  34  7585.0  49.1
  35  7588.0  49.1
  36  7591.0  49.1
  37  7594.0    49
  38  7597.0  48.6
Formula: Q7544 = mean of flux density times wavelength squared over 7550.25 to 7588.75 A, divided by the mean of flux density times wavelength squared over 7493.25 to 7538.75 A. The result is 1.03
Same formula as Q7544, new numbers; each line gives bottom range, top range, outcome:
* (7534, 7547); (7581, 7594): 1.01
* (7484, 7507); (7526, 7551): 1.04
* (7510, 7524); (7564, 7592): 1.03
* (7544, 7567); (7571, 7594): 1.01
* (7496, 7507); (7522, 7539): 1.03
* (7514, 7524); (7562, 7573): 1.03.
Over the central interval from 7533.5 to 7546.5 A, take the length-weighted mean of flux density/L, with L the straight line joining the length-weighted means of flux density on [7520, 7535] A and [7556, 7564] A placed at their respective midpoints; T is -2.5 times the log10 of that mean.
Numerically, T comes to -0.01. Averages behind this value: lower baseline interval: 48.7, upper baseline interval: 49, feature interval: 49.4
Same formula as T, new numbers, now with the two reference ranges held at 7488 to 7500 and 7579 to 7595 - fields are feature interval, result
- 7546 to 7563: -0.01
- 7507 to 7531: -0.02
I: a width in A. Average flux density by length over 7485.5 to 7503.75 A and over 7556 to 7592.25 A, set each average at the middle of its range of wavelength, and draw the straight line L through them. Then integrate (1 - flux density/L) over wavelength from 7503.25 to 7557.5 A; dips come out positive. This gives -0.6 A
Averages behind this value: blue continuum 47.5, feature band 48.8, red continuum 49.1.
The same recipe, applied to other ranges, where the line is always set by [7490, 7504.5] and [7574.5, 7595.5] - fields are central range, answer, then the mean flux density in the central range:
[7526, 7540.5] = -0.27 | 49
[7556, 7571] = -0.16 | 49.2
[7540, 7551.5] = -0.25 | 49.4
